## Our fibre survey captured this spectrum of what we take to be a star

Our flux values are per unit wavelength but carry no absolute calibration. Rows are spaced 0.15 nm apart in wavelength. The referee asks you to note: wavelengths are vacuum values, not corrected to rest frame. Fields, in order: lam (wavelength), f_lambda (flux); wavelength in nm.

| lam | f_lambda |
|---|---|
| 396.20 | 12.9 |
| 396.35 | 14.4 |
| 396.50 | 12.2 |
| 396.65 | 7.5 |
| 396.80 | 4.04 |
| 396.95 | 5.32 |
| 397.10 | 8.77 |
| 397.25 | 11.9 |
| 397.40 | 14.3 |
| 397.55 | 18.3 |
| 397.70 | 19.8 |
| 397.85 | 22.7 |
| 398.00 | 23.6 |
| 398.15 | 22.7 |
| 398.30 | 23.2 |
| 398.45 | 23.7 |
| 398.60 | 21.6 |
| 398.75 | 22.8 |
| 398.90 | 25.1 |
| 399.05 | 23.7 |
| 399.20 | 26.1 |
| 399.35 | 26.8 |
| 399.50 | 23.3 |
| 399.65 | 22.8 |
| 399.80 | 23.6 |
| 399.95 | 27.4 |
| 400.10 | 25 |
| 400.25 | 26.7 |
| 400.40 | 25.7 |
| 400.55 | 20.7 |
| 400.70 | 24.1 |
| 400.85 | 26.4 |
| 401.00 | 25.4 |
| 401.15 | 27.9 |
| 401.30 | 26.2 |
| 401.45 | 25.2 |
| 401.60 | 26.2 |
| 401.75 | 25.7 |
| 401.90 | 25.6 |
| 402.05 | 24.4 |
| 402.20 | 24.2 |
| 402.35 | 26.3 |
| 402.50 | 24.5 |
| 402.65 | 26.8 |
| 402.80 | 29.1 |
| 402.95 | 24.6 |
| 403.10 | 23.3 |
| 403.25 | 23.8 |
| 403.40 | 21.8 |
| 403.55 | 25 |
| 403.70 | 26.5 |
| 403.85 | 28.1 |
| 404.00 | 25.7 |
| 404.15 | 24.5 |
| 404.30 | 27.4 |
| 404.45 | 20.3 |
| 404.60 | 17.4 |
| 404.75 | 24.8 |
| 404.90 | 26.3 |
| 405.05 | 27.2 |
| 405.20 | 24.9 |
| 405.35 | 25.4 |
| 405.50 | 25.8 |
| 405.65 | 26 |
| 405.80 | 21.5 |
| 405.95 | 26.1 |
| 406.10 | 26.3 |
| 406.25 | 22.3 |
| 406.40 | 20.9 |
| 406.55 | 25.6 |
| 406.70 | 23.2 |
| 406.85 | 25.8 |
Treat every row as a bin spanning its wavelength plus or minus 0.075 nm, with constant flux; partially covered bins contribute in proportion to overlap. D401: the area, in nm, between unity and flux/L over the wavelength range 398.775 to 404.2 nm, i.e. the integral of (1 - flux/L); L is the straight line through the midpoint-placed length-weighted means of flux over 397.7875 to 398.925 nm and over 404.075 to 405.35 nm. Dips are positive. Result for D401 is -0.36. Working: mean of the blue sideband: 23.1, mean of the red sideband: 24.2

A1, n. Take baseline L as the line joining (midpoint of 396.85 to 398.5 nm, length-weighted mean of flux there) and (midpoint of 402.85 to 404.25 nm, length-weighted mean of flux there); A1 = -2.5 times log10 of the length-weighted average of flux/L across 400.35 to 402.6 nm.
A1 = -0.14 mag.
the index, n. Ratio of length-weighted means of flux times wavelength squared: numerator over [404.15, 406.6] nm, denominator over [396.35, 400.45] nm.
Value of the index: 1.3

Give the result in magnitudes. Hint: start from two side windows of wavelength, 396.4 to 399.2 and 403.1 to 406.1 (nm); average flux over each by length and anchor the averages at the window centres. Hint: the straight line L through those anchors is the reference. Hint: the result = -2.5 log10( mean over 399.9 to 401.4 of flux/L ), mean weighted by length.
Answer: -0.24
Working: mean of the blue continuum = 17.5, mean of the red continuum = 24.7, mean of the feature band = 25.5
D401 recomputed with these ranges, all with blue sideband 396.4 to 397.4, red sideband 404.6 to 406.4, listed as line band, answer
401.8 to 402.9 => -0.40 nm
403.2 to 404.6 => -0.18 nm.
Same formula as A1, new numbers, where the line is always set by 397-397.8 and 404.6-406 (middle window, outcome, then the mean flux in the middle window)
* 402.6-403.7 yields -0.135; 25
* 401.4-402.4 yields -0.234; 25.4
